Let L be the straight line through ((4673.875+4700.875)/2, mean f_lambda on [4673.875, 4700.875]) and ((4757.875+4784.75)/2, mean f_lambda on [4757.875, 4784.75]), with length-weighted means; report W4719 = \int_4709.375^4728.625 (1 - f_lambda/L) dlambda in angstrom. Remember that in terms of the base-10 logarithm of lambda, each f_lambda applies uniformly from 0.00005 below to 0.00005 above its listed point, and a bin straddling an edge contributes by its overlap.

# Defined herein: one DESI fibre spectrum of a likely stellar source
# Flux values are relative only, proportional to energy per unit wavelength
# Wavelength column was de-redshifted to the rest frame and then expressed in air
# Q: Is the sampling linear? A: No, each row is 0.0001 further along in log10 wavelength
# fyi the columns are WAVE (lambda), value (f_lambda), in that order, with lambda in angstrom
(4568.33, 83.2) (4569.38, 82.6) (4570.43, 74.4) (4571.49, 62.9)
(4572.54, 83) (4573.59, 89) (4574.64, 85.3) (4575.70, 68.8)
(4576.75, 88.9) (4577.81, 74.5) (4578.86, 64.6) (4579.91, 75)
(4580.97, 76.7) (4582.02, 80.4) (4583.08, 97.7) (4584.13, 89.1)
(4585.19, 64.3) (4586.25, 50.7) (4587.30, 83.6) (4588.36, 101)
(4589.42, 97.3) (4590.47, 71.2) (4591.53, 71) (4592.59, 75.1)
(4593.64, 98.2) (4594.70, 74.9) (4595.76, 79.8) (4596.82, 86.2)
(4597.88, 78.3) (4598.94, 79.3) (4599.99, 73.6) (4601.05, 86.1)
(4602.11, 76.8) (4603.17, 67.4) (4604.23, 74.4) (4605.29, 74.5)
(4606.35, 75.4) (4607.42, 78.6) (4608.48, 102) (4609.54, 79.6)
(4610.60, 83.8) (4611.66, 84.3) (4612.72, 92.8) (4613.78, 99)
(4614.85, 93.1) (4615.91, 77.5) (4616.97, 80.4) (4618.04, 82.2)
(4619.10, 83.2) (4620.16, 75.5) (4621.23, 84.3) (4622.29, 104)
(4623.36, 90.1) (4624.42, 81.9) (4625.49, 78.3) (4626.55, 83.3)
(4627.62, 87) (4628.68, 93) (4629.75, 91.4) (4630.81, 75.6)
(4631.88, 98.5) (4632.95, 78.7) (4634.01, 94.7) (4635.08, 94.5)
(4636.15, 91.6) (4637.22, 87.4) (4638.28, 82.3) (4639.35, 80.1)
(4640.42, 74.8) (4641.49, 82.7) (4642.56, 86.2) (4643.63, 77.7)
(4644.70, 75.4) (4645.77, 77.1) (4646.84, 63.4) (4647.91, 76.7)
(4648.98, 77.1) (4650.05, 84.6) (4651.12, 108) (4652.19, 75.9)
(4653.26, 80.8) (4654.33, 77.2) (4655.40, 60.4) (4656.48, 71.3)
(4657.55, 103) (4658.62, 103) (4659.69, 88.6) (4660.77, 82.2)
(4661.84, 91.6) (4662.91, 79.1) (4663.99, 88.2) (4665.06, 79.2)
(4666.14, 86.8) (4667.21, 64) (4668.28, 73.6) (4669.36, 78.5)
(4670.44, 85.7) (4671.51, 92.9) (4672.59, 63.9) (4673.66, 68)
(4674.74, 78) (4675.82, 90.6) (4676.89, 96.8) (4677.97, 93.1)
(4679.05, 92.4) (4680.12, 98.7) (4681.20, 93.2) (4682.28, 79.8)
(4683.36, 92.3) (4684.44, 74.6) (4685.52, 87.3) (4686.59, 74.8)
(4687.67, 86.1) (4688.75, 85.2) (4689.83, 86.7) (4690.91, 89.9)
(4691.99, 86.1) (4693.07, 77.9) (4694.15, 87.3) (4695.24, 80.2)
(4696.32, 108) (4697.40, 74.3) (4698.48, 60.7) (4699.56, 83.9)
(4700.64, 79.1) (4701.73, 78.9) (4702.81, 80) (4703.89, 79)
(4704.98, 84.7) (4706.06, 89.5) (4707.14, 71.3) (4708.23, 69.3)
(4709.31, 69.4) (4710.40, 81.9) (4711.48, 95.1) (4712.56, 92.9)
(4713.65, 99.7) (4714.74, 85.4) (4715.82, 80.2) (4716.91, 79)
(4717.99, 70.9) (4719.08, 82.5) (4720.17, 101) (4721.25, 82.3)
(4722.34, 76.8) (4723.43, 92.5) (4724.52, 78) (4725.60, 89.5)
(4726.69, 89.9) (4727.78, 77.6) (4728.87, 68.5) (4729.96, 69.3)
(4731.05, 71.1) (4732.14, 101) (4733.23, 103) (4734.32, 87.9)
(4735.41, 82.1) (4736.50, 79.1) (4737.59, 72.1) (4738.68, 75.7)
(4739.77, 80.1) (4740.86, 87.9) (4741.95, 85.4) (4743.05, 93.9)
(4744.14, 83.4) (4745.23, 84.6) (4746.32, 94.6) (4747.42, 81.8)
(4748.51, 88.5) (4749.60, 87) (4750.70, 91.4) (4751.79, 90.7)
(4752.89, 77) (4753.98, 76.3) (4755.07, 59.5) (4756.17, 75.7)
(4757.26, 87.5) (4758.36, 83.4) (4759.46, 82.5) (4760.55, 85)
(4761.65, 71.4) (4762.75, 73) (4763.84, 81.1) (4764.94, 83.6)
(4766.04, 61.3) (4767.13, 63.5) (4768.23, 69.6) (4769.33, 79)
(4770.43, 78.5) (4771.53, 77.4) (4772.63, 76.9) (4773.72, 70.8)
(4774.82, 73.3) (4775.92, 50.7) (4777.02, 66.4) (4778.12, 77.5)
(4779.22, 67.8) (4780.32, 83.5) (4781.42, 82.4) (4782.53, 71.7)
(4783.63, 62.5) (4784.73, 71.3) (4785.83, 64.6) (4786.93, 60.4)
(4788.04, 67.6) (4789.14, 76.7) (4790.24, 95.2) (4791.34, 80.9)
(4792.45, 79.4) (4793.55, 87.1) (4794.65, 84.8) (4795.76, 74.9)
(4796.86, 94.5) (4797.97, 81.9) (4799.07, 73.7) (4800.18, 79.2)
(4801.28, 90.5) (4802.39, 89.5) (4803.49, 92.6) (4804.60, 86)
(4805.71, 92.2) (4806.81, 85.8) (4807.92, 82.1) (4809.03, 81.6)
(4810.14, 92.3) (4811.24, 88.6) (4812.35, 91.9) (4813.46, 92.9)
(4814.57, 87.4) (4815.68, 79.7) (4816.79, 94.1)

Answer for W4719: -0.9 angstrom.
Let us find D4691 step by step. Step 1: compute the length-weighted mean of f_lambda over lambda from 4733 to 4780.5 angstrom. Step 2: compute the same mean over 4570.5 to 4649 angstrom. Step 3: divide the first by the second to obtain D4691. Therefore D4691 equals 1.0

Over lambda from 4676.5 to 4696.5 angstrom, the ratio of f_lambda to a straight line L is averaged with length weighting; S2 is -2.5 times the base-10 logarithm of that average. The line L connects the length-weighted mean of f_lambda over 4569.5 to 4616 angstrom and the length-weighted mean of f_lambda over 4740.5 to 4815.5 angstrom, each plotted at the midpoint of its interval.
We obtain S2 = -0.09 mag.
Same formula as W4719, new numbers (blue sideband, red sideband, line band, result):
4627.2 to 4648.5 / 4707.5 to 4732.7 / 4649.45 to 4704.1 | -0.34 angstrom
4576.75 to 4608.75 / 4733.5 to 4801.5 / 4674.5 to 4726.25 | -3.71 angstrom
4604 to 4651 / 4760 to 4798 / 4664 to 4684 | -0.63 angstrom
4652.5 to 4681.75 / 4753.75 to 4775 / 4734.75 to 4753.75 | -1.76 angstrom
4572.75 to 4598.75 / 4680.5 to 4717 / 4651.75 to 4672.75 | 0.14 angstrom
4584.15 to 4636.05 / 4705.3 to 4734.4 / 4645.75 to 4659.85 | 0.23 angstrom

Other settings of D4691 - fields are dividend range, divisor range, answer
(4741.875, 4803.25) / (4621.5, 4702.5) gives 0.93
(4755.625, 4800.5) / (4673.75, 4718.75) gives 0.90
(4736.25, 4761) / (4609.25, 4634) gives 0.96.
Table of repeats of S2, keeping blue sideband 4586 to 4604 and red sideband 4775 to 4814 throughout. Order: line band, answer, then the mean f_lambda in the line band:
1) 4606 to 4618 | -0.08 mag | 86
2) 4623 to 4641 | -0.08 mag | 86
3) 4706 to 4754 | -0.05 mag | 83.7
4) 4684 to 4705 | -0.03 mag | 82.2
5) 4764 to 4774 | 0.09 mag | 73.8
